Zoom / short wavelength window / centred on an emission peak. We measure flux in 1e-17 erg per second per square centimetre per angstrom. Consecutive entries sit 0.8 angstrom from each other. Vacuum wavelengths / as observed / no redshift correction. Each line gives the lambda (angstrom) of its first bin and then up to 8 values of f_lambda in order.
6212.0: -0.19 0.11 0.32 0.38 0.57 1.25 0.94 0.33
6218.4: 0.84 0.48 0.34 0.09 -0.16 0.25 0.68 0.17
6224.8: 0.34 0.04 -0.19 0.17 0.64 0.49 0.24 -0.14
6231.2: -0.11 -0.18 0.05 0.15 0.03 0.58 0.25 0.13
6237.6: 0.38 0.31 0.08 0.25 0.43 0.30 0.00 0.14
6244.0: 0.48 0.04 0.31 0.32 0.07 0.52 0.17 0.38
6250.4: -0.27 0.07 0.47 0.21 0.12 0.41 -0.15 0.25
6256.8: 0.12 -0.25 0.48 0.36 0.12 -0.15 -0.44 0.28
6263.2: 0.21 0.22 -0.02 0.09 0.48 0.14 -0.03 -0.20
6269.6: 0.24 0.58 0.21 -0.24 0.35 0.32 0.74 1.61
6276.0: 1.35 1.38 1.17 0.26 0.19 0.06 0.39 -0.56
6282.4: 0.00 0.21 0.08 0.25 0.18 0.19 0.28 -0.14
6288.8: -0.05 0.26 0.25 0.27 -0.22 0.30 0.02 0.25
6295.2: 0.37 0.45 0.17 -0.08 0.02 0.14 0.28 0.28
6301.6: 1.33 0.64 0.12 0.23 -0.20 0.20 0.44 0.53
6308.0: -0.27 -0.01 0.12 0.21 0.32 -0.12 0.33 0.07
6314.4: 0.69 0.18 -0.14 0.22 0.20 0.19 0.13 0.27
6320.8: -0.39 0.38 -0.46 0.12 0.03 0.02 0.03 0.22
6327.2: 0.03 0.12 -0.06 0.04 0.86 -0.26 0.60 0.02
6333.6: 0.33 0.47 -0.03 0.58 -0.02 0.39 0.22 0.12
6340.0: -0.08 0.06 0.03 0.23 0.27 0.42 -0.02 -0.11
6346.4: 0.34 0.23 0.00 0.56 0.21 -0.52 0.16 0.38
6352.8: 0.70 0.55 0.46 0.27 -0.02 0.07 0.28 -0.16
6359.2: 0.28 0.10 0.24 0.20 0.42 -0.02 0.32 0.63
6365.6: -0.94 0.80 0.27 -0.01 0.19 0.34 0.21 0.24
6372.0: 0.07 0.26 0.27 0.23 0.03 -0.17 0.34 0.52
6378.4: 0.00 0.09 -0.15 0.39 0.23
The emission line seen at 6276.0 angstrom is [O III] 5007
